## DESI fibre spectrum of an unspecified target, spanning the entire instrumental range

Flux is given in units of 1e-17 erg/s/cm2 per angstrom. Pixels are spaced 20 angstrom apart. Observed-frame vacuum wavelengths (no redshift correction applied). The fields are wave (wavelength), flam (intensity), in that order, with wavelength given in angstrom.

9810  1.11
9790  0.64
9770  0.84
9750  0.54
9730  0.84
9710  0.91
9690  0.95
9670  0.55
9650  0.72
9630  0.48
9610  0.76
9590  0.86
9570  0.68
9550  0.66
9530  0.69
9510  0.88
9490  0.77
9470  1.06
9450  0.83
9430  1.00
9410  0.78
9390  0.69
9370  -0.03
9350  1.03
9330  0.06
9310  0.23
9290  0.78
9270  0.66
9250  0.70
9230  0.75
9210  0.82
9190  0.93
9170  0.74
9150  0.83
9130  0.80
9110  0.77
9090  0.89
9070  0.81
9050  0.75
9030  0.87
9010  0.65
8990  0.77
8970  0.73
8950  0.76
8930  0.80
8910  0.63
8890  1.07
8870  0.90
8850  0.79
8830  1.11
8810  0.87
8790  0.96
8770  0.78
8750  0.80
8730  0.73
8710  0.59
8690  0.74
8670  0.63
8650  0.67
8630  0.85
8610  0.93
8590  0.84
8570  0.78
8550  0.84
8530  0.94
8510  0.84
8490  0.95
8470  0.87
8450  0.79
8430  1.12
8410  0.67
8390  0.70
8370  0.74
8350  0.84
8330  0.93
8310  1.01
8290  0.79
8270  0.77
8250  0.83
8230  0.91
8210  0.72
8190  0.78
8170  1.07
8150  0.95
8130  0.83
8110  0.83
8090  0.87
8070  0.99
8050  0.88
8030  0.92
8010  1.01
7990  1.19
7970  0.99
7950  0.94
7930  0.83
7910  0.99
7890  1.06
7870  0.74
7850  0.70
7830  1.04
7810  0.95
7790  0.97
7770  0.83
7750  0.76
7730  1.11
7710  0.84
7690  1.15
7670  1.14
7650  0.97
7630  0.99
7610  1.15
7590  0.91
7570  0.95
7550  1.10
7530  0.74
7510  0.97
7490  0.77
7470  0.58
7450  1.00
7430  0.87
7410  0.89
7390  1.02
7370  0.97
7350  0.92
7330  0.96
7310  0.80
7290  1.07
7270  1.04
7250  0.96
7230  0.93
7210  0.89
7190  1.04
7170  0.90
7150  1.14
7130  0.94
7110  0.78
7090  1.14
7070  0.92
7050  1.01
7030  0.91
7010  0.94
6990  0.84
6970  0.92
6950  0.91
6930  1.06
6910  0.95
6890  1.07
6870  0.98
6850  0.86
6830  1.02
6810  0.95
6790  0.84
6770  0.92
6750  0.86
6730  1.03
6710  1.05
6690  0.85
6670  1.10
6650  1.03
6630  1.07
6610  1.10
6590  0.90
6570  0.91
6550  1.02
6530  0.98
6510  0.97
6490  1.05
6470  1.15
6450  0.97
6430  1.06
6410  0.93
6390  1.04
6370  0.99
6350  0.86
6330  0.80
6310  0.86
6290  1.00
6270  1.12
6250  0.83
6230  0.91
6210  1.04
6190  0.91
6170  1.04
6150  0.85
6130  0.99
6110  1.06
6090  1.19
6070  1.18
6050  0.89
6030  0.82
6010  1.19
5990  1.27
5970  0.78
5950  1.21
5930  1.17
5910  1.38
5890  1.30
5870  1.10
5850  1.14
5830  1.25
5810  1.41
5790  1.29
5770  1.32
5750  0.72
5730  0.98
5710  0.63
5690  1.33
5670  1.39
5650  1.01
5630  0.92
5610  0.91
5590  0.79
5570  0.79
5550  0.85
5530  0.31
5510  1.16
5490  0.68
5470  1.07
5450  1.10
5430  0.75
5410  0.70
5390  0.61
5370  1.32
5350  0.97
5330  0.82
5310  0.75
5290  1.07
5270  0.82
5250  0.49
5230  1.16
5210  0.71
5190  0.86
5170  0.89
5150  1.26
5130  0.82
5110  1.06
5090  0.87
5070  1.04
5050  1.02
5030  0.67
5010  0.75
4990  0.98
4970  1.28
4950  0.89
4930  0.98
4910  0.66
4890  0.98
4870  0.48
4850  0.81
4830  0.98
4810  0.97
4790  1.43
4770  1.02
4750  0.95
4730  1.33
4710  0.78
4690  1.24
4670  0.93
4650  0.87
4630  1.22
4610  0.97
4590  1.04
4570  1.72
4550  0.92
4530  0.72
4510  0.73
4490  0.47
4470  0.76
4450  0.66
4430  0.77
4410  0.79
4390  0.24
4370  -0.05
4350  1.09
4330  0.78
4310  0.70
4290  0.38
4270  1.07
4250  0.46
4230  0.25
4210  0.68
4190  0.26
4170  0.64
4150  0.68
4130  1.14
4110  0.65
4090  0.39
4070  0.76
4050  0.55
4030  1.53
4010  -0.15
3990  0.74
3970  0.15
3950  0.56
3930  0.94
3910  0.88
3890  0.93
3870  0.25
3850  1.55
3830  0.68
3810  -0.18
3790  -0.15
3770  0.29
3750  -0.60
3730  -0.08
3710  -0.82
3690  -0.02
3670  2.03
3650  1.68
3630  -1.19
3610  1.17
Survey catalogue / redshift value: 0.02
